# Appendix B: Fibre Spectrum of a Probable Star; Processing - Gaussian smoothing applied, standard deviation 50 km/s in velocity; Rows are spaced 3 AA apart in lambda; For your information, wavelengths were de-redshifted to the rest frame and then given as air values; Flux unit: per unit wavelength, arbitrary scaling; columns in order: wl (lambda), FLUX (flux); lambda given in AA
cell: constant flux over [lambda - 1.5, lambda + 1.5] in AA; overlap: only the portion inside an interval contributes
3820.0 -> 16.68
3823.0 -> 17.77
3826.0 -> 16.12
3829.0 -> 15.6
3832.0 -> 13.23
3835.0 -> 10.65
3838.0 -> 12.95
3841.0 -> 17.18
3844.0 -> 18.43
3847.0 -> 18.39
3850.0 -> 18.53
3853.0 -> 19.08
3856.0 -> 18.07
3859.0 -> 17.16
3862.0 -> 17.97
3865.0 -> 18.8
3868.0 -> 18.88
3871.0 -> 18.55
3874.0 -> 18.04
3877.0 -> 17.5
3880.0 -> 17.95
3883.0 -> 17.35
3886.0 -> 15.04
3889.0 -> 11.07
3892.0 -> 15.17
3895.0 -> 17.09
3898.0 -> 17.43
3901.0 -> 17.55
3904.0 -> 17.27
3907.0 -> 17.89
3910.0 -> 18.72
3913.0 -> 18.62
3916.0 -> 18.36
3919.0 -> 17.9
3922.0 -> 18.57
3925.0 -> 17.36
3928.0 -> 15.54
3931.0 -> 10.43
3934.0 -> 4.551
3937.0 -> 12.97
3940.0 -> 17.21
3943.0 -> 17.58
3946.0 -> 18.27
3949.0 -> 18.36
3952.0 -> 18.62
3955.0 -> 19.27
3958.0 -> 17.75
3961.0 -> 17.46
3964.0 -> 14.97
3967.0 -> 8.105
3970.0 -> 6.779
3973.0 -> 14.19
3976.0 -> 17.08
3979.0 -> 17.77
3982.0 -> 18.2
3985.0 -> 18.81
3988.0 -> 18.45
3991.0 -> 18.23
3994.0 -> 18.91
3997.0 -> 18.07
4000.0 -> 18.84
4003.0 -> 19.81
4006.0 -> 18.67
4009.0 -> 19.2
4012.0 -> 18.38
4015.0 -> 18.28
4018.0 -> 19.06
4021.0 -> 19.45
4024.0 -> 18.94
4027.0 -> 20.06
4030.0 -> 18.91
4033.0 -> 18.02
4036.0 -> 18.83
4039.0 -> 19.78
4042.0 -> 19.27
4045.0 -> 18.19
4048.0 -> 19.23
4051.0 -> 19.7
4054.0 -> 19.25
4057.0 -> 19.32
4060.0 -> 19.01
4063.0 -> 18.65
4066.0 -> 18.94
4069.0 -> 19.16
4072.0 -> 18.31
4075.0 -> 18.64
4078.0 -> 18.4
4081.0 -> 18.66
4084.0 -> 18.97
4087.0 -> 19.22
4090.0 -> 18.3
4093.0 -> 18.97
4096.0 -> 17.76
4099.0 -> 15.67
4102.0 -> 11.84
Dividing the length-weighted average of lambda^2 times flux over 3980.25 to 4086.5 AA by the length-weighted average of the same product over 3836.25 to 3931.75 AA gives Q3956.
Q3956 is 1.2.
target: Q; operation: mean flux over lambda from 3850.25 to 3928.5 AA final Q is 17.5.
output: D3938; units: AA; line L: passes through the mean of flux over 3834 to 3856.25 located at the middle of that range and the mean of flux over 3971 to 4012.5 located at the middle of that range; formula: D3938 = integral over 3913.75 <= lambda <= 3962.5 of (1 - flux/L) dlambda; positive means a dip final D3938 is 3.5 AA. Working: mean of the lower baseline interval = 16.7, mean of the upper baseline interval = 18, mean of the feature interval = 16.3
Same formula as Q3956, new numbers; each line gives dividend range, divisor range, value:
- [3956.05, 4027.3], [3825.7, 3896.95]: 1.11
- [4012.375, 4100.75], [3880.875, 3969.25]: 1.25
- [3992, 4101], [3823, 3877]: 1.22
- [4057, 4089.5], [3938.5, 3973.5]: 1.27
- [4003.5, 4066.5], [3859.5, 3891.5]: 1.21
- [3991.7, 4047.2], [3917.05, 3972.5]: 1.30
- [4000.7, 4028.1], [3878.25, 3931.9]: 1.21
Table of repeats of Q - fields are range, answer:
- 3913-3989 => 15.8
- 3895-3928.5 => 17.8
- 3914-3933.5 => 15.8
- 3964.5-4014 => 16.8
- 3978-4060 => 18.9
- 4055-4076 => 18.9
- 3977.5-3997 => 18.4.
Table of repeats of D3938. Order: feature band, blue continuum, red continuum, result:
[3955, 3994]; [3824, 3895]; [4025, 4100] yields 4.24 AA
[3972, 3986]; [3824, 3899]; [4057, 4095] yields 0.44 AA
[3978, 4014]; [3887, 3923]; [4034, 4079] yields -0.78 AA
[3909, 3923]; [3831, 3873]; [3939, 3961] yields -0.53 AA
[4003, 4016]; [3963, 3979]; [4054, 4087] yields -3.23 AA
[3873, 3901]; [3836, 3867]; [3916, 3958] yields 1.00 AA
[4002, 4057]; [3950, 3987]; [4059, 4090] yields -4.87 AA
